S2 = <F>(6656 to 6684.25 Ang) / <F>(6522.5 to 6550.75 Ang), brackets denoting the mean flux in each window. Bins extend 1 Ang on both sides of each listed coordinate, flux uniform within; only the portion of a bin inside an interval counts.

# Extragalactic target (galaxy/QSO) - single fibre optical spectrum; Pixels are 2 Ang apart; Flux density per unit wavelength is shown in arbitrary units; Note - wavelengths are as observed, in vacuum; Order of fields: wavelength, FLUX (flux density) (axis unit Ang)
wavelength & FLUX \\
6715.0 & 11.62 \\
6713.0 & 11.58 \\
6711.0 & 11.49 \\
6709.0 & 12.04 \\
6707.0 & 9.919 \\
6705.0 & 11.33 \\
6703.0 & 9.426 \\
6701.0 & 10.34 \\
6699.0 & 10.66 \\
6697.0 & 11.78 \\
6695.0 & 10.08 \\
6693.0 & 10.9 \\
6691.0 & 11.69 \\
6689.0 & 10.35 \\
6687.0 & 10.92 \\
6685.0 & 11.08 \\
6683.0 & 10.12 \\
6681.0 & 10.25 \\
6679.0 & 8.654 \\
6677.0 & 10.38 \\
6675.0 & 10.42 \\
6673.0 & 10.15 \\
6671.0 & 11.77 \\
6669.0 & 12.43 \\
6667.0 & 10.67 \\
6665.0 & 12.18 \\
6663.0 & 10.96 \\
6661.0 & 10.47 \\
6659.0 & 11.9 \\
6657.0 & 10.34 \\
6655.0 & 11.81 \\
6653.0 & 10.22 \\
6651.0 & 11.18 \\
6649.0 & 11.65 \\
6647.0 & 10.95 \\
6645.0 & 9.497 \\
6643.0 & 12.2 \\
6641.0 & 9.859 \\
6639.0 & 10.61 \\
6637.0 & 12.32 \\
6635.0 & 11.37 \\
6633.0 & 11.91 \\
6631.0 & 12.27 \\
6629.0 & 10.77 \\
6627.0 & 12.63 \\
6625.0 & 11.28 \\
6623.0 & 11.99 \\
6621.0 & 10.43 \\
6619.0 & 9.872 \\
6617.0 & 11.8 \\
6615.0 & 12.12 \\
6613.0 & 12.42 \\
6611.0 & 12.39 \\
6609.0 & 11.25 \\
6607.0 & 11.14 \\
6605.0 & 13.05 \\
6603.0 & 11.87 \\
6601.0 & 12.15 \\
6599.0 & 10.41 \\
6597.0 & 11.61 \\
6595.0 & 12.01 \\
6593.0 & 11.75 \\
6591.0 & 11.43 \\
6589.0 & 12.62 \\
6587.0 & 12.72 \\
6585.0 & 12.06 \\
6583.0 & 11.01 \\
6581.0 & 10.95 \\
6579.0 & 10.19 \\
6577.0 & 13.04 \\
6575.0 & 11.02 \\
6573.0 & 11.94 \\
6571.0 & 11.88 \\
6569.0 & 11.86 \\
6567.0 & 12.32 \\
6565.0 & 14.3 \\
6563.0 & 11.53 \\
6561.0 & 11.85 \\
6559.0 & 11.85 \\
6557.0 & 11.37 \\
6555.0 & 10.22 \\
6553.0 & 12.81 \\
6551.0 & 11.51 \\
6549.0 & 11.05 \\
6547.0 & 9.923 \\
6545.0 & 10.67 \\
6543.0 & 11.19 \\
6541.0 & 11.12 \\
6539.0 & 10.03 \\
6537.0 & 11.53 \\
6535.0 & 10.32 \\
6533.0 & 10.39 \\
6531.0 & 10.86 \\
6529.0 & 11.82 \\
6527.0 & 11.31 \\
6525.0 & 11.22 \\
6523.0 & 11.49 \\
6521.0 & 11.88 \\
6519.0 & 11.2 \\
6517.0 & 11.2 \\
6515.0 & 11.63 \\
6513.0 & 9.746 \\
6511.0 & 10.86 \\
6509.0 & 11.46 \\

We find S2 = 1.0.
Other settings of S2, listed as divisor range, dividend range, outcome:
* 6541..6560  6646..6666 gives 1.00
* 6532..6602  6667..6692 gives 0.93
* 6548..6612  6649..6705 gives 0.92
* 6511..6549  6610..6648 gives 1.04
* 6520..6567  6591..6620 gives 1.03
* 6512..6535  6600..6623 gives 1.05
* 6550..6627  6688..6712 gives 0.92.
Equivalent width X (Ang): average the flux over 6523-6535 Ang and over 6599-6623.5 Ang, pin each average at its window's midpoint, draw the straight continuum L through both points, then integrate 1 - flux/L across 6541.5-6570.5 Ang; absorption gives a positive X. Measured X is -0.8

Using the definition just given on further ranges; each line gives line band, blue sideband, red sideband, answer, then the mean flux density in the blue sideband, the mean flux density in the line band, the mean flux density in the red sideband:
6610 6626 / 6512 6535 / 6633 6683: -0.8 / 11.1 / 11.5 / 10.9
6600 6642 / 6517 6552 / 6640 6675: -2.1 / 11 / 11.6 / 11.1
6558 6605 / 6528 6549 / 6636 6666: -4.2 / 10.8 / 11.9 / 11.1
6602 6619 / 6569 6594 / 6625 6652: -0.5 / 11.7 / 11.9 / 11.3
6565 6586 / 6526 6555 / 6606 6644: -1.0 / 11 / 11.8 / 11.5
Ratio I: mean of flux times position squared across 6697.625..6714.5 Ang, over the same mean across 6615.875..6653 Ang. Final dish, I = 1.0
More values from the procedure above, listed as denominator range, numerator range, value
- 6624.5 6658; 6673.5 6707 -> 0.95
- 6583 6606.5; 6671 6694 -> 0.91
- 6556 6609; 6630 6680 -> 0.95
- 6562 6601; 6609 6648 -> 0.98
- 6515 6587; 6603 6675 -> 1.02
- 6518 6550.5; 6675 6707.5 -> 1.00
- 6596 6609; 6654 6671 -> 0.99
